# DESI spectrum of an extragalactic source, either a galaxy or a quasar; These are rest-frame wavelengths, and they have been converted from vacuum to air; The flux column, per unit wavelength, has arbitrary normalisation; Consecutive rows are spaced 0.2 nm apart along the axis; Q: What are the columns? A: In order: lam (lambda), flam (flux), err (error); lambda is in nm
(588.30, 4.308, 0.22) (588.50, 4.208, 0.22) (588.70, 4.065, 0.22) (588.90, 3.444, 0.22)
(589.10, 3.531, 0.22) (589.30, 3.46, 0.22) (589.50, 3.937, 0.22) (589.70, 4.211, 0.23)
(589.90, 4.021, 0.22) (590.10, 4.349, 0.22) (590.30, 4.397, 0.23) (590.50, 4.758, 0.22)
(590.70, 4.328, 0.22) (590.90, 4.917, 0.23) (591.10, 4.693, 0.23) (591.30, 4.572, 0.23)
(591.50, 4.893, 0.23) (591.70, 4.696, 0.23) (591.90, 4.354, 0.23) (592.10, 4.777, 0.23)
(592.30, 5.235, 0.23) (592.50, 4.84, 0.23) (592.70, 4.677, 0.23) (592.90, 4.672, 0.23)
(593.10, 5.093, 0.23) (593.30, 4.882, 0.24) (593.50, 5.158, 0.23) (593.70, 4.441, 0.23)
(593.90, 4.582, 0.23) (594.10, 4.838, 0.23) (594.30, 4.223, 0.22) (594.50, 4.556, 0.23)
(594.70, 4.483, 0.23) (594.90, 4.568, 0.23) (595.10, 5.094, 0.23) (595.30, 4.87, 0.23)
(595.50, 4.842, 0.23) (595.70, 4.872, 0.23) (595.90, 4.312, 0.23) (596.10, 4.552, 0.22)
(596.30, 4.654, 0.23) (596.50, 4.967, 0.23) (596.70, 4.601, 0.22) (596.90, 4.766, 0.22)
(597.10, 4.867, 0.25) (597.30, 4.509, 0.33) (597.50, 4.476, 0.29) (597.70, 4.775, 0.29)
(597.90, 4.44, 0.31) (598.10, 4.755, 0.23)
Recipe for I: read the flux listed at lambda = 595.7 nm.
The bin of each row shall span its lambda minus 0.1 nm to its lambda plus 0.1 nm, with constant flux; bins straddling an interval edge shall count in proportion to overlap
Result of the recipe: 4.872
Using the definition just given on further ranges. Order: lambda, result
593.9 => 4.582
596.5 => 4.967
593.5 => 5.158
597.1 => 4.867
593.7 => 4.441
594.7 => 4.483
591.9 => 4.354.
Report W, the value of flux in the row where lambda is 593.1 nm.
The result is 5.093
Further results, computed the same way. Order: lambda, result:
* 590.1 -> 4.349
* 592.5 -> 4.84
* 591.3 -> 4.572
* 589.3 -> 3.46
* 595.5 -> 4.842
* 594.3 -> 4.223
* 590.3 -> 4.397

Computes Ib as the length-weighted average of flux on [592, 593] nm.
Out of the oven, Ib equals 4.84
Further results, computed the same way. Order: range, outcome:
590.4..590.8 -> 4.54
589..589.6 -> 3.64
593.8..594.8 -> 4.54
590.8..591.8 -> 4.75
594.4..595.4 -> 4.71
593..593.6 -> 5.04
